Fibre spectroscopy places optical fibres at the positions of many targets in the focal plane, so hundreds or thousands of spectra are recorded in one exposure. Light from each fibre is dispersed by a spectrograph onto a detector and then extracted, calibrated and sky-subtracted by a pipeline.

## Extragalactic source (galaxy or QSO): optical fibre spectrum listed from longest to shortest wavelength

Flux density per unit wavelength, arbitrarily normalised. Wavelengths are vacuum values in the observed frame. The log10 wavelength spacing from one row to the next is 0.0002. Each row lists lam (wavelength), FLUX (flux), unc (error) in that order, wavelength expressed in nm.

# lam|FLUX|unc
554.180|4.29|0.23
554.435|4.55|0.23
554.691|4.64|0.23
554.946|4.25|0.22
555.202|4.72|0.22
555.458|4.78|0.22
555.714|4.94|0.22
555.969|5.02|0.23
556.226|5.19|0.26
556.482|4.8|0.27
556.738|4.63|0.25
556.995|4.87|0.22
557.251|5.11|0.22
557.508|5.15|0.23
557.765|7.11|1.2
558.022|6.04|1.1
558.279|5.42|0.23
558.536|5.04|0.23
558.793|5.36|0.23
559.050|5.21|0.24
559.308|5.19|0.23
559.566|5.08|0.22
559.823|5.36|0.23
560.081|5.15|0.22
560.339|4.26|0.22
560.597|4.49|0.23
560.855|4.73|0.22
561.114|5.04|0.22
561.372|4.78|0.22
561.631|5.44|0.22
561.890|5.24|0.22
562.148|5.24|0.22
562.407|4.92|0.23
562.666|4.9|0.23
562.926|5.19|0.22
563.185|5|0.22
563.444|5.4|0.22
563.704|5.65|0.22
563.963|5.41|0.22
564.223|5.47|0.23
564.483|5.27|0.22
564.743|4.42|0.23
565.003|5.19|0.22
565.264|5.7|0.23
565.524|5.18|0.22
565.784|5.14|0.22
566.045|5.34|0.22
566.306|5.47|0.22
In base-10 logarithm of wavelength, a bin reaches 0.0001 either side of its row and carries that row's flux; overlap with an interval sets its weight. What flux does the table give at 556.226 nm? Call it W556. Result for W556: 5.19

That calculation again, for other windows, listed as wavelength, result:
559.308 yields 5.19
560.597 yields 4.49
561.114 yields 5.04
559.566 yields 5.08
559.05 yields 5.21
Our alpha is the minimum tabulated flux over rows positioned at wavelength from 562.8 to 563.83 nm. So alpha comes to 5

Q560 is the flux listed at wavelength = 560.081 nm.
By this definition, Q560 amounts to 5.15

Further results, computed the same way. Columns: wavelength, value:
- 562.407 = 4.92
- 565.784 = 5.14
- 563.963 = 5.41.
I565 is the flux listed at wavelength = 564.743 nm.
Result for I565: 4.42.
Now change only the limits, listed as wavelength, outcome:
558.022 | 6.04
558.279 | 5.42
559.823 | 5.36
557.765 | 7.11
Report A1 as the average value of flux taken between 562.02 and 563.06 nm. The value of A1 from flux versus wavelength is 5.06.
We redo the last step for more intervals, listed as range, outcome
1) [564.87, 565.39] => 5.43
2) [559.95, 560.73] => 4.64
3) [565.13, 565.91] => 5.34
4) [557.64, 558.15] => 6.57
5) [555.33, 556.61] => 4.95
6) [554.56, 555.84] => 4.66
